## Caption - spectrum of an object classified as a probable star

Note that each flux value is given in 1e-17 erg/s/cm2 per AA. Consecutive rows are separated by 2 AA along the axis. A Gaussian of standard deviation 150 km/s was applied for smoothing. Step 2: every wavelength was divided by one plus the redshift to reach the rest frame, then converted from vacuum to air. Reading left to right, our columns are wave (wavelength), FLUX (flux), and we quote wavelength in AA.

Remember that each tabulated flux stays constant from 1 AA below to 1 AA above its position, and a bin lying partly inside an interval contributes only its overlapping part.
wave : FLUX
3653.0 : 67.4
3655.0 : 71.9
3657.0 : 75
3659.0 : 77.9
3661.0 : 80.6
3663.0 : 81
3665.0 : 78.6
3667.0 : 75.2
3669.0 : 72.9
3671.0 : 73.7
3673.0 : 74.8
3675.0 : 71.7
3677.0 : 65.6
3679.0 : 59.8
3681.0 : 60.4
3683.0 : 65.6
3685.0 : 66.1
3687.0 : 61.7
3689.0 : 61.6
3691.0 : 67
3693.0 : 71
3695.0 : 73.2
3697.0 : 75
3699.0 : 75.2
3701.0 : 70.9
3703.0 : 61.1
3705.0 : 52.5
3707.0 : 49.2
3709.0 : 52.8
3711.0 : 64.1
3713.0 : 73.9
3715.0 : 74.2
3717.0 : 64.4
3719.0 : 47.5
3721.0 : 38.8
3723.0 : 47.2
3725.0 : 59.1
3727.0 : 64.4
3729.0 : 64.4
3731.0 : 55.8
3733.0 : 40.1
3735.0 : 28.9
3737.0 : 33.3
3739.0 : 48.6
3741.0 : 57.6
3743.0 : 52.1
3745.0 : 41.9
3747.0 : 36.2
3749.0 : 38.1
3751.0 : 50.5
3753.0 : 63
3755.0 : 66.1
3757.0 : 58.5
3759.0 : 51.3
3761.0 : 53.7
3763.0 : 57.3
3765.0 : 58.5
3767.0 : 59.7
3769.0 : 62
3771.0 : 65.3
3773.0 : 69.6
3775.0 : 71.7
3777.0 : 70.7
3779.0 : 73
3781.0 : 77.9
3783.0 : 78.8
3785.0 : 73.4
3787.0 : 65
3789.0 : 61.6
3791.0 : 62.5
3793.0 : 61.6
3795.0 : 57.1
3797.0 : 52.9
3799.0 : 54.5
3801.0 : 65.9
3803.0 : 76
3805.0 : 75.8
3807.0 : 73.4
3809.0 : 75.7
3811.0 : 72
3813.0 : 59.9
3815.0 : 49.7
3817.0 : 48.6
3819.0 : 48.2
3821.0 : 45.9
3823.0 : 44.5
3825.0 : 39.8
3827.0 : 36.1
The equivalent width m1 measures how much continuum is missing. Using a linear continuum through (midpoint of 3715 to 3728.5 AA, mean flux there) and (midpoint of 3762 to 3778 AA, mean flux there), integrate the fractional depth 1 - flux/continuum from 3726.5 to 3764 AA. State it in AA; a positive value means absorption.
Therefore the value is 5.9 AA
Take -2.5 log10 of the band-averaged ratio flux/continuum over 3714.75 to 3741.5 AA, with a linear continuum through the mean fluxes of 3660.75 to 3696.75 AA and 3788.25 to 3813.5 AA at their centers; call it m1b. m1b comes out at 0.31 mag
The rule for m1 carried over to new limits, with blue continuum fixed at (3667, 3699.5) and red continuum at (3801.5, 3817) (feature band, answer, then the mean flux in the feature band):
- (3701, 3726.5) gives 3.9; 57.8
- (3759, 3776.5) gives 1.6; 61.8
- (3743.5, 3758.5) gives 3.8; 50.7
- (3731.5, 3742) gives 4.0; 42.4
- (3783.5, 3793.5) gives 0.3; 65.7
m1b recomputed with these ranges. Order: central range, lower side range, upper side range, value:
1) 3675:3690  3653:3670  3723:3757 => 0.09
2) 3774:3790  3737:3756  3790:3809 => -0.19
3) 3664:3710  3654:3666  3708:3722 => 0.03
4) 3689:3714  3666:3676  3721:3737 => -0.08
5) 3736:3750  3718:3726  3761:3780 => 0.25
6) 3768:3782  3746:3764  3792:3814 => -0.20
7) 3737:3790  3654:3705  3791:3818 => 0.10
